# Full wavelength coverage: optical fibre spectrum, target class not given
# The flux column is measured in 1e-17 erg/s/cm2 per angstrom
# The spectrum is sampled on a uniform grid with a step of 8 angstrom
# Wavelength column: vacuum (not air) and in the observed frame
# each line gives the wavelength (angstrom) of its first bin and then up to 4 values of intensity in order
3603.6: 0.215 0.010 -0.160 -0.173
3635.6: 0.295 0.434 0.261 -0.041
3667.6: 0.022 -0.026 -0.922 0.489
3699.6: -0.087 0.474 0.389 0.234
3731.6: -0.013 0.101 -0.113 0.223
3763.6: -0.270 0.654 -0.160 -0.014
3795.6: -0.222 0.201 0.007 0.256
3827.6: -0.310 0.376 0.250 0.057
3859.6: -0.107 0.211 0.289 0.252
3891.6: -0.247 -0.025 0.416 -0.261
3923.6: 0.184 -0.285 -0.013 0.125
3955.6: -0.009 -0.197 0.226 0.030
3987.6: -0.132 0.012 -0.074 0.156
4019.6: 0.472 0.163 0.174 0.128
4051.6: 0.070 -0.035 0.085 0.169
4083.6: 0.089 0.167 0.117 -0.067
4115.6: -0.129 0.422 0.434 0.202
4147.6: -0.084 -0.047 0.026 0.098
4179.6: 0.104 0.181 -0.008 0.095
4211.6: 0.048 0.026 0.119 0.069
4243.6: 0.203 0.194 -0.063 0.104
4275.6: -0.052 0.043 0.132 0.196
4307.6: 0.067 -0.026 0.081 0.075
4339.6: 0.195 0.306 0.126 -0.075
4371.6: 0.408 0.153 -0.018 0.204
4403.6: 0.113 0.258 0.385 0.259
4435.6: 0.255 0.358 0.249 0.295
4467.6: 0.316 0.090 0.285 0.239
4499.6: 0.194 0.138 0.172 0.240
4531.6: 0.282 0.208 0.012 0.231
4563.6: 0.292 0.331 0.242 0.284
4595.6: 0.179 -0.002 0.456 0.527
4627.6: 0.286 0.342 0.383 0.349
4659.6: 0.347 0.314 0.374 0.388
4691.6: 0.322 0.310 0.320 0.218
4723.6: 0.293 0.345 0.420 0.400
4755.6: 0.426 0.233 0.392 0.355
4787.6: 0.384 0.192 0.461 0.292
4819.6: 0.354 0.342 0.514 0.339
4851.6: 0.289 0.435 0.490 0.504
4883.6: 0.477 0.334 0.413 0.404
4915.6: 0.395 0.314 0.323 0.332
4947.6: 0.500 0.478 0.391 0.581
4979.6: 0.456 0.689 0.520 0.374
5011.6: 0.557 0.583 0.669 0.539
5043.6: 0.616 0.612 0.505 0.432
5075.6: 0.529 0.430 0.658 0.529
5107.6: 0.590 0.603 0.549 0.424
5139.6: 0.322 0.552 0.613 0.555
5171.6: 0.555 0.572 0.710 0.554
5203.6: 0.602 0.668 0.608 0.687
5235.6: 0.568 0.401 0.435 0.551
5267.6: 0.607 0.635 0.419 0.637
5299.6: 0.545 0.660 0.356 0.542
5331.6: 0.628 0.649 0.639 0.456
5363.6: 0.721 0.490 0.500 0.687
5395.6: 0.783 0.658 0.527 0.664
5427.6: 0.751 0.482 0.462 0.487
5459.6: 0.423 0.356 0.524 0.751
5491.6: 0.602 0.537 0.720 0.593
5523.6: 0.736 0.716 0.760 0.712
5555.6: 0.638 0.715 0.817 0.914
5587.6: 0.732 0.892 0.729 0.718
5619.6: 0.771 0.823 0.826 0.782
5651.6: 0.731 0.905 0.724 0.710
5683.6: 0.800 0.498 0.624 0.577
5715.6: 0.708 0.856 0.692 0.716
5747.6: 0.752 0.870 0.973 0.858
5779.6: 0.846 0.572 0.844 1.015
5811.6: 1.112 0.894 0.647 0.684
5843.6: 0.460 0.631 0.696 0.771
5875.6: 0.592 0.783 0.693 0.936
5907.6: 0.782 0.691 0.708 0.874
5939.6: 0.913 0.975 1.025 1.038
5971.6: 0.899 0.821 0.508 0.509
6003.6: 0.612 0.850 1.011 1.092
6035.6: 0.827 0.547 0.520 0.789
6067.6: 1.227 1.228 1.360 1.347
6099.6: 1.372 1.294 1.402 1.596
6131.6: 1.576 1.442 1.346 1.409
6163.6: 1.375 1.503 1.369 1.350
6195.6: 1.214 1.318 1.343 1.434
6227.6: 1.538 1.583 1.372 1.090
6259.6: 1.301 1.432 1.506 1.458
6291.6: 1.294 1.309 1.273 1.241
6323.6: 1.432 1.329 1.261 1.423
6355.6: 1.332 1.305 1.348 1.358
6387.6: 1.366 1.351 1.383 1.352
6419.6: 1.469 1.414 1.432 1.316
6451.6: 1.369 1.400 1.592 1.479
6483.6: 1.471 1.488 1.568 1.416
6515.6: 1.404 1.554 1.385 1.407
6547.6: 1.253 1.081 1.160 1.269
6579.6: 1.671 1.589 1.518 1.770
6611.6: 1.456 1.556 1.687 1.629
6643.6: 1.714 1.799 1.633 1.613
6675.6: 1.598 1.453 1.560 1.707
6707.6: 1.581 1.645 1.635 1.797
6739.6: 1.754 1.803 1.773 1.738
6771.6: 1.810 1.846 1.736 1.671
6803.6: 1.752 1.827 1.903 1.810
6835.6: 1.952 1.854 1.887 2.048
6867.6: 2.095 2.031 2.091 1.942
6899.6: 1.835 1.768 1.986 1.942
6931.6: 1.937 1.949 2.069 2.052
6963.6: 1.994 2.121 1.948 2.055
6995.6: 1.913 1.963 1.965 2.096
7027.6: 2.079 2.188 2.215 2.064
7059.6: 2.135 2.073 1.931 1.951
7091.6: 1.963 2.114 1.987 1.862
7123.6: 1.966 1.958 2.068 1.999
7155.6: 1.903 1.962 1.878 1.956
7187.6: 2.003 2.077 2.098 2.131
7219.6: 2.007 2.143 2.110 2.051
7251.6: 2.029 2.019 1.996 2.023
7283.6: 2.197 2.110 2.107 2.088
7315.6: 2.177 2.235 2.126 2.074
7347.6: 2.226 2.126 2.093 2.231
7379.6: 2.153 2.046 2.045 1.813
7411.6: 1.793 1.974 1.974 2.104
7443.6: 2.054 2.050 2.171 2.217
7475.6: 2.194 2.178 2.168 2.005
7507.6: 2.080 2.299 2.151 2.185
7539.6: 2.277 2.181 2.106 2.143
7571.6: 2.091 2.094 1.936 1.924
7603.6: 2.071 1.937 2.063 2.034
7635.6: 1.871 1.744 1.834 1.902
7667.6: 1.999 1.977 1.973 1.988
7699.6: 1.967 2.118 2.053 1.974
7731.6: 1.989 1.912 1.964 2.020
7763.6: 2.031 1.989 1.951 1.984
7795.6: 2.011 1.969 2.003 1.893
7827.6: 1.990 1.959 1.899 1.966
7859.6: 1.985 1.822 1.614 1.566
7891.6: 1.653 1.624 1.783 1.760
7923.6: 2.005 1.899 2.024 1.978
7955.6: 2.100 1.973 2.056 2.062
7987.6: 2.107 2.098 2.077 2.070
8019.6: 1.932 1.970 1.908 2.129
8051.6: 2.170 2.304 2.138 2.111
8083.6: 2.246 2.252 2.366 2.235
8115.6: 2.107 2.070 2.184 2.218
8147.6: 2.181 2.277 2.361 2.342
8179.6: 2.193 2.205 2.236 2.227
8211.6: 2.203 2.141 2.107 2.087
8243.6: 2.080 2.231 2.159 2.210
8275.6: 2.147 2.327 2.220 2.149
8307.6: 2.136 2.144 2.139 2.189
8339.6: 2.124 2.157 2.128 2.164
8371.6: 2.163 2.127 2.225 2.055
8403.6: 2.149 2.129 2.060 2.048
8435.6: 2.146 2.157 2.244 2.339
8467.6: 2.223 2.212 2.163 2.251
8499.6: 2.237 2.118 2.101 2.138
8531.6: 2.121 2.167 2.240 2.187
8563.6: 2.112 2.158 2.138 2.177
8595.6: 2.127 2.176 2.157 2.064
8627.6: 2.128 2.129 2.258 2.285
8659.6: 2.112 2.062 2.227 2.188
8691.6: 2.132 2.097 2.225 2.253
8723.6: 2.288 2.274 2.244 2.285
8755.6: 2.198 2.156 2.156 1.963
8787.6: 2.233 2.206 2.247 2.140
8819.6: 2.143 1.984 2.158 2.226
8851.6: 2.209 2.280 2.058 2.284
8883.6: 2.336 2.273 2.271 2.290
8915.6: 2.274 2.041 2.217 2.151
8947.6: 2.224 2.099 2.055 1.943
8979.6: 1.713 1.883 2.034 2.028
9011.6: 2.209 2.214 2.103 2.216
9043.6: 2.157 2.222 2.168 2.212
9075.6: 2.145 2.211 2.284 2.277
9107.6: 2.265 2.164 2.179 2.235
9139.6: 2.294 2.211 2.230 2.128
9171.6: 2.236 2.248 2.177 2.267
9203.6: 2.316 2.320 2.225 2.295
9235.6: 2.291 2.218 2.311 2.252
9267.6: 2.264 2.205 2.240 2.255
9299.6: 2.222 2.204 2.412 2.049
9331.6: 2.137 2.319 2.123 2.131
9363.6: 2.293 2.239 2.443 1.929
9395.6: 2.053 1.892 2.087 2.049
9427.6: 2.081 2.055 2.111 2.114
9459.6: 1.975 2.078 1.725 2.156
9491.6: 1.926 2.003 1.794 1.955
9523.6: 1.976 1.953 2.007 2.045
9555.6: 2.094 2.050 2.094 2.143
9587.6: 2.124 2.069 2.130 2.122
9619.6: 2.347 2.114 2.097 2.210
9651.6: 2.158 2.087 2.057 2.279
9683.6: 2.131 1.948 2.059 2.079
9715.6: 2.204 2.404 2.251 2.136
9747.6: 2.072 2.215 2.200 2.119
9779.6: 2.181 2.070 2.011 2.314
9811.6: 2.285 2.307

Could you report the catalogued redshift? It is 0.524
